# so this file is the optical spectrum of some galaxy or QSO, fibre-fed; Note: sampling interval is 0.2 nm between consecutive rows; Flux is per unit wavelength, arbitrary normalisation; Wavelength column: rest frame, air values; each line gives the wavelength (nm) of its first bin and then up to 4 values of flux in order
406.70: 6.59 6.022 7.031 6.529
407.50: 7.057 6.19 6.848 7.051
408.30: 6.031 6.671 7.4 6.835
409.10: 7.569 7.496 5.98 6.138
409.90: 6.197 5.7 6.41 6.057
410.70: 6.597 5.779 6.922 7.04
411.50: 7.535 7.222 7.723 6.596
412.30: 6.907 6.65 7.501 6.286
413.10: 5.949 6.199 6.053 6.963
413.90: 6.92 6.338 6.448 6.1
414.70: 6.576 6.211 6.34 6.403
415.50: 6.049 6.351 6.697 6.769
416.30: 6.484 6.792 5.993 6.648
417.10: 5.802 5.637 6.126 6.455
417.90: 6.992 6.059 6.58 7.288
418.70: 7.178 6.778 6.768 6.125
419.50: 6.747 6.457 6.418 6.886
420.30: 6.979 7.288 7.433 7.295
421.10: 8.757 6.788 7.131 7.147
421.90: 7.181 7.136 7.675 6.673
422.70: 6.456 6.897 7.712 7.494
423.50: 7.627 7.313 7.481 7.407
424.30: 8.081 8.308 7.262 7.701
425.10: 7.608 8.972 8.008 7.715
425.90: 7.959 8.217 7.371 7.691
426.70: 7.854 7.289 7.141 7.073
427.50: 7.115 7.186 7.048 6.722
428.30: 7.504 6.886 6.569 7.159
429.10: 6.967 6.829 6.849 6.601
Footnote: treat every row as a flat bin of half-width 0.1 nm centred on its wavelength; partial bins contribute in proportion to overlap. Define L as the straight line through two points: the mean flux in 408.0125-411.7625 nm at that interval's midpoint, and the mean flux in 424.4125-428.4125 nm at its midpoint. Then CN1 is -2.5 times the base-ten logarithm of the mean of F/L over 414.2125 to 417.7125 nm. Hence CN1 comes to 0.11 mag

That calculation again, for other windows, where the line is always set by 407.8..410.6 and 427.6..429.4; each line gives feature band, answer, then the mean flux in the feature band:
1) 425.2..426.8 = -0.15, 7.97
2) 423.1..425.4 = -0.13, 7.75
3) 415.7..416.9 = 0.03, 6.54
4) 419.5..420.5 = 0.01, 6.75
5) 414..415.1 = 0.06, 6.34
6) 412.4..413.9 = 0.02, 6.54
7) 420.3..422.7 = -0.07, 7.27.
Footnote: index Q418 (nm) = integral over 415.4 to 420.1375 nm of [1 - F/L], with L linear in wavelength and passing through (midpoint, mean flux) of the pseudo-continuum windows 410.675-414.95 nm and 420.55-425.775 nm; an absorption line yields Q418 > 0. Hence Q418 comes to 0.38 nm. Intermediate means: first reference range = 6.67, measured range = 6.5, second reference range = 7.51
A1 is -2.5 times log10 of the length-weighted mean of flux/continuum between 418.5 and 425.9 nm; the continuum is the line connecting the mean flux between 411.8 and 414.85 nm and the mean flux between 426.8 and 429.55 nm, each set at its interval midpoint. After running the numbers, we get -0.07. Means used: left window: 6.61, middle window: 7.31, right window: 7.03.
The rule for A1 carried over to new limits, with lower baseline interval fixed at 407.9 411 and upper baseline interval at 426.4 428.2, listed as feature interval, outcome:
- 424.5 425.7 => -0.112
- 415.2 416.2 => 0.054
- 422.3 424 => -0.024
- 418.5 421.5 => -0.009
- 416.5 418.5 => 0.086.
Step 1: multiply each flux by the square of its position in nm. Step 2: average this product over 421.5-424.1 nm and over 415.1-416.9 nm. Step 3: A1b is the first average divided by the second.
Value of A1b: 1.2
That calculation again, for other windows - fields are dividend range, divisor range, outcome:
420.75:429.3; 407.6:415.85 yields 1.20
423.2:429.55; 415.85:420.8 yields 1.17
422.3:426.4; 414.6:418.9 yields 1.22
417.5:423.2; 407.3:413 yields 1.09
